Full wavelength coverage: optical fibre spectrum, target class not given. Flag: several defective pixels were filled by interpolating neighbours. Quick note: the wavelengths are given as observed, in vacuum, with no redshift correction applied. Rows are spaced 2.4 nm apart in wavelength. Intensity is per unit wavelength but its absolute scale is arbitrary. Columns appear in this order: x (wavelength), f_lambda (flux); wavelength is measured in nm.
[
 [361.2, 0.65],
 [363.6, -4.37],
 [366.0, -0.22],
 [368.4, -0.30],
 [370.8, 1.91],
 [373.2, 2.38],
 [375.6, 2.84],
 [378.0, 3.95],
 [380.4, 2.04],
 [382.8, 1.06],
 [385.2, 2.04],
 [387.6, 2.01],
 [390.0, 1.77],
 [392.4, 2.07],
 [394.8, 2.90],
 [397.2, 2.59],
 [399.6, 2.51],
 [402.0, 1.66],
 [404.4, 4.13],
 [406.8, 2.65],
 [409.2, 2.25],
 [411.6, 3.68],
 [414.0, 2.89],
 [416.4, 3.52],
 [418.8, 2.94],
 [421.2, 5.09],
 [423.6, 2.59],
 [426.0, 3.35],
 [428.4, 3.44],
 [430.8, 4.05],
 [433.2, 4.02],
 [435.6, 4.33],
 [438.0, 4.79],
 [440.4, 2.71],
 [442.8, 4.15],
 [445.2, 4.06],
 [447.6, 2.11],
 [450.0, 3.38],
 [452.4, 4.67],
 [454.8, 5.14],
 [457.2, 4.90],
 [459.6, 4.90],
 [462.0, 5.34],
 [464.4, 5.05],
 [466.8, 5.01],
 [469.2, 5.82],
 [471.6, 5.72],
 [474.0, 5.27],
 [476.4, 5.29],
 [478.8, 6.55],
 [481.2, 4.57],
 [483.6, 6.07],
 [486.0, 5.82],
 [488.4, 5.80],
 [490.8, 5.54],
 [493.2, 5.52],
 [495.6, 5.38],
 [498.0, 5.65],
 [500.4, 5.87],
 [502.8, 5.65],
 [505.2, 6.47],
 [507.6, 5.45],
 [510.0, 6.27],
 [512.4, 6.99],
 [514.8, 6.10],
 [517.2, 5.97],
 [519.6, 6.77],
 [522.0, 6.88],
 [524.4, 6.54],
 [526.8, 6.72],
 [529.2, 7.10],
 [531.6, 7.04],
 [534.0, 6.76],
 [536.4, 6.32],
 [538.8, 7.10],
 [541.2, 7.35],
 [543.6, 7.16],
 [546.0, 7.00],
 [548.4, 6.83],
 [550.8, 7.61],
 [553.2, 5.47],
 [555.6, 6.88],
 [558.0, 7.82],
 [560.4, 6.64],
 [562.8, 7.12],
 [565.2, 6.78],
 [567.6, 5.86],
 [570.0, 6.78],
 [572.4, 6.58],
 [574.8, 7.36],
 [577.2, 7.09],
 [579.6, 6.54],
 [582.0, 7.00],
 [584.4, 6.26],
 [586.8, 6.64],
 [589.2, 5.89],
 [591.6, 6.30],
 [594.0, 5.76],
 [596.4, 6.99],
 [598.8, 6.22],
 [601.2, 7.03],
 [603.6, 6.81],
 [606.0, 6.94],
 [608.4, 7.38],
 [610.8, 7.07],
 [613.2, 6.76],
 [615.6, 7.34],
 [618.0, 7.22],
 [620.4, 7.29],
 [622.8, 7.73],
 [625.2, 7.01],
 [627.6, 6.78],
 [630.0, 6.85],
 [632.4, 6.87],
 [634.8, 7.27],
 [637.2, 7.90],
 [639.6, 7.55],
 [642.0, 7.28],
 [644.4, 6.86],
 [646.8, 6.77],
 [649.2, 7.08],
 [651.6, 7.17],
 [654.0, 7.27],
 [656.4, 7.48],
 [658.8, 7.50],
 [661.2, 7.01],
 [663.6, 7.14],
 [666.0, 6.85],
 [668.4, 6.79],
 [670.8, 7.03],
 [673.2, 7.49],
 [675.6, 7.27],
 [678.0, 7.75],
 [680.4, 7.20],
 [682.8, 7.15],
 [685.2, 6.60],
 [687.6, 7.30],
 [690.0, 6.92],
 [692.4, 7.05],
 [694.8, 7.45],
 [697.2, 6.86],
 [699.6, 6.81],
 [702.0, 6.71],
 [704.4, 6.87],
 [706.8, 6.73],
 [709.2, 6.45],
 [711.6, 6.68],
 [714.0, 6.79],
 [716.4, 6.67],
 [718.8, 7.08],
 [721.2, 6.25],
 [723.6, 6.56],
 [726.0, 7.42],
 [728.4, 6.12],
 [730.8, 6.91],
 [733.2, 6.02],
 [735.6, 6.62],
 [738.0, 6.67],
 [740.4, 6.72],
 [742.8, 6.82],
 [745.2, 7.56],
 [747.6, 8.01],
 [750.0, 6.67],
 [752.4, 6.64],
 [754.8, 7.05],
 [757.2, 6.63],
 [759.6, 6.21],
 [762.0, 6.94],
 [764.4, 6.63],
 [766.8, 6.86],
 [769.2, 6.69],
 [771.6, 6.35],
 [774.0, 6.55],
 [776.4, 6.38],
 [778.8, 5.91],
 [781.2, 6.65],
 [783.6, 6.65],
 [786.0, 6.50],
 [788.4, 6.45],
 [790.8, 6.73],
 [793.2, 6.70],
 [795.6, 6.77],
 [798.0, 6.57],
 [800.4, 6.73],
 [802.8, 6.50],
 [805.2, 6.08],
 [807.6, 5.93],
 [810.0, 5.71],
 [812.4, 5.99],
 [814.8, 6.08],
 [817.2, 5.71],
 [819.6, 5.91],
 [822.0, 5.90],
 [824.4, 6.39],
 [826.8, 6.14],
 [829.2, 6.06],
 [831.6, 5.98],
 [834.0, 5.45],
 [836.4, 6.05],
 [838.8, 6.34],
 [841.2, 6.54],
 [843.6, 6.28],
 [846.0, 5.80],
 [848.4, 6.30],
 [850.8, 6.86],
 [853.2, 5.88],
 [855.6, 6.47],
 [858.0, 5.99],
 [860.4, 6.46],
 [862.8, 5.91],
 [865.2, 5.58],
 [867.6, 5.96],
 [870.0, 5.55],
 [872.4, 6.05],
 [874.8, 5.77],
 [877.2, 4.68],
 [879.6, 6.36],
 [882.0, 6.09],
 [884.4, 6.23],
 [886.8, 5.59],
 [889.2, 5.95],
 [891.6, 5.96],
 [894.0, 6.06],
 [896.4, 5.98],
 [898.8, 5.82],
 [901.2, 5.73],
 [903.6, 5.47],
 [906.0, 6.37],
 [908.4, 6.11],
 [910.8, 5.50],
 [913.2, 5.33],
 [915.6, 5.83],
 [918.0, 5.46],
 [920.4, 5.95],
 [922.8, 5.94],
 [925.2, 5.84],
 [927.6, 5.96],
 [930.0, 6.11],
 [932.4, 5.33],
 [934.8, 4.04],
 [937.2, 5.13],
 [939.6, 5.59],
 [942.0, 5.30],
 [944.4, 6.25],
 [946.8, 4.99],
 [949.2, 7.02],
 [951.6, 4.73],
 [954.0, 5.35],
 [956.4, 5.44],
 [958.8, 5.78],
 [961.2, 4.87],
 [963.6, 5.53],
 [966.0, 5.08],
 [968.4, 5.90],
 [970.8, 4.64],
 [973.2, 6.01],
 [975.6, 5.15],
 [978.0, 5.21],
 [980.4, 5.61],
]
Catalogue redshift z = 0.137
